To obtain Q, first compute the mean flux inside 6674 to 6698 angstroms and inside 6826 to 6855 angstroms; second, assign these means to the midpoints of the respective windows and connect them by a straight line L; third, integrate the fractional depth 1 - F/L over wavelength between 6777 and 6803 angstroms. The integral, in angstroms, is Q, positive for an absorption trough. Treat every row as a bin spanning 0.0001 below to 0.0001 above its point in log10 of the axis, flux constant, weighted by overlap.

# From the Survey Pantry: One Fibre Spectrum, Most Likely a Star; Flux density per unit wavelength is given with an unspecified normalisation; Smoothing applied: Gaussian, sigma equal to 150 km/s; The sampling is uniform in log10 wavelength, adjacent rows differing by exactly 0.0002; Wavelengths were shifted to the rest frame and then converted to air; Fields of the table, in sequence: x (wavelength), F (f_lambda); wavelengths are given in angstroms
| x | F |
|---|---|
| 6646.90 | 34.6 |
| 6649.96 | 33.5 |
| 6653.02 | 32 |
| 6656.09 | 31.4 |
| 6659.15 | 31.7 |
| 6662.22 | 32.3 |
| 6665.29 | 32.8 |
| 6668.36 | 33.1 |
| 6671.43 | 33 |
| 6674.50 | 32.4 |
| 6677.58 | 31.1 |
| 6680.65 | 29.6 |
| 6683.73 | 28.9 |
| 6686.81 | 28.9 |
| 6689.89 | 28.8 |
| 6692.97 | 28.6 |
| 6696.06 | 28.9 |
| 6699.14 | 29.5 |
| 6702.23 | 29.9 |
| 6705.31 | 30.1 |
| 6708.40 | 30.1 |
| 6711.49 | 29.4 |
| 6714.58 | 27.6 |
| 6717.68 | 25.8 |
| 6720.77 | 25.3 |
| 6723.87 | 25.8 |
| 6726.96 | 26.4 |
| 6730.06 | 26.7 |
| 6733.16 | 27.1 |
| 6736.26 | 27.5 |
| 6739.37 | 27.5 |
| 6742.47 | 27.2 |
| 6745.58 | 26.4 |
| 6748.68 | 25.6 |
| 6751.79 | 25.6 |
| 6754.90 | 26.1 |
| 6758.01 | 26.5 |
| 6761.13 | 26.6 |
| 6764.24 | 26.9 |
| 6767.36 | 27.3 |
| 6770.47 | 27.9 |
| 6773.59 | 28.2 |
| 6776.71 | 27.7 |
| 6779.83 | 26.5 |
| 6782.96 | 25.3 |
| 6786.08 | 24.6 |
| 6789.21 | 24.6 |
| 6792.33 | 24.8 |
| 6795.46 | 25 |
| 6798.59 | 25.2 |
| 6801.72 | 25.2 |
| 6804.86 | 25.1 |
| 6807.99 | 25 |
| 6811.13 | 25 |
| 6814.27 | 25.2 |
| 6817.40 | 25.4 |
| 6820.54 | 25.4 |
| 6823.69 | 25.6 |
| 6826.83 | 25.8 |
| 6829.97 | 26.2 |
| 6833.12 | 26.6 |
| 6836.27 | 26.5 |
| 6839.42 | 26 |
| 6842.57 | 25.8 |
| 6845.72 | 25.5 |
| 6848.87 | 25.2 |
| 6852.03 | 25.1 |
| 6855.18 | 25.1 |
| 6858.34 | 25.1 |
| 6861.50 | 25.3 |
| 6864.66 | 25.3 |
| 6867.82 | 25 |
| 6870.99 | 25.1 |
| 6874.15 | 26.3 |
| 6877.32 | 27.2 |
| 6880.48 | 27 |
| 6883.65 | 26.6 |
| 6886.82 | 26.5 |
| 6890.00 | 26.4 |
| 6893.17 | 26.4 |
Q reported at 1.7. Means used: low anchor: 29.5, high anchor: 25.8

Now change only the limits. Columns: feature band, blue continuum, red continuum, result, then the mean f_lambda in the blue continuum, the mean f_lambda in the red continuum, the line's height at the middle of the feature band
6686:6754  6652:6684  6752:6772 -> 3.25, 31.8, 26.8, 29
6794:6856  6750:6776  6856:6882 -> 1.74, 26.9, 25.8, 26.2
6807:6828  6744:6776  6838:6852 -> 0.48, 26.7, 25.6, 25.9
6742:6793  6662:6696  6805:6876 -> 2.78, 30.7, 25.5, 27.9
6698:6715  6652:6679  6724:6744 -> -0.28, 32.2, 27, 29.1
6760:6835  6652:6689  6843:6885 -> 4.77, 31.4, 25.7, 27.6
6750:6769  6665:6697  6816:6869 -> 1.09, 30.5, 25.6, 28.1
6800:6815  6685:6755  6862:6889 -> 0.94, 27.6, 26.1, 26.8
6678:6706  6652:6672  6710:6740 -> 0.39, 32.3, 26.9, 29.7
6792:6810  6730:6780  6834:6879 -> 0.87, 26.9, 25.6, 26.3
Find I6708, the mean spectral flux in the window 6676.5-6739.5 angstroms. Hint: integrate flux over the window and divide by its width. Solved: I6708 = 28.3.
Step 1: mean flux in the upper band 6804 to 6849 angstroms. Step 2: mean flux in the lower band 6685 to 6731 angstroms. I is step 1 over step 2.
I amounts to 0.9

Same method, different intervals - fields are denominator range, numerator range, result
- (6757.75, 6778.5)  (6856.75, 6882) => 0.94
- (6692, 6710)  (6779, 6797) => 0.85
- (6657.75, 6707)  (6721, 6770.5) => 0.87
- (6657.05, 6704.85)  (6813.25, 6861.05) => 0.84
